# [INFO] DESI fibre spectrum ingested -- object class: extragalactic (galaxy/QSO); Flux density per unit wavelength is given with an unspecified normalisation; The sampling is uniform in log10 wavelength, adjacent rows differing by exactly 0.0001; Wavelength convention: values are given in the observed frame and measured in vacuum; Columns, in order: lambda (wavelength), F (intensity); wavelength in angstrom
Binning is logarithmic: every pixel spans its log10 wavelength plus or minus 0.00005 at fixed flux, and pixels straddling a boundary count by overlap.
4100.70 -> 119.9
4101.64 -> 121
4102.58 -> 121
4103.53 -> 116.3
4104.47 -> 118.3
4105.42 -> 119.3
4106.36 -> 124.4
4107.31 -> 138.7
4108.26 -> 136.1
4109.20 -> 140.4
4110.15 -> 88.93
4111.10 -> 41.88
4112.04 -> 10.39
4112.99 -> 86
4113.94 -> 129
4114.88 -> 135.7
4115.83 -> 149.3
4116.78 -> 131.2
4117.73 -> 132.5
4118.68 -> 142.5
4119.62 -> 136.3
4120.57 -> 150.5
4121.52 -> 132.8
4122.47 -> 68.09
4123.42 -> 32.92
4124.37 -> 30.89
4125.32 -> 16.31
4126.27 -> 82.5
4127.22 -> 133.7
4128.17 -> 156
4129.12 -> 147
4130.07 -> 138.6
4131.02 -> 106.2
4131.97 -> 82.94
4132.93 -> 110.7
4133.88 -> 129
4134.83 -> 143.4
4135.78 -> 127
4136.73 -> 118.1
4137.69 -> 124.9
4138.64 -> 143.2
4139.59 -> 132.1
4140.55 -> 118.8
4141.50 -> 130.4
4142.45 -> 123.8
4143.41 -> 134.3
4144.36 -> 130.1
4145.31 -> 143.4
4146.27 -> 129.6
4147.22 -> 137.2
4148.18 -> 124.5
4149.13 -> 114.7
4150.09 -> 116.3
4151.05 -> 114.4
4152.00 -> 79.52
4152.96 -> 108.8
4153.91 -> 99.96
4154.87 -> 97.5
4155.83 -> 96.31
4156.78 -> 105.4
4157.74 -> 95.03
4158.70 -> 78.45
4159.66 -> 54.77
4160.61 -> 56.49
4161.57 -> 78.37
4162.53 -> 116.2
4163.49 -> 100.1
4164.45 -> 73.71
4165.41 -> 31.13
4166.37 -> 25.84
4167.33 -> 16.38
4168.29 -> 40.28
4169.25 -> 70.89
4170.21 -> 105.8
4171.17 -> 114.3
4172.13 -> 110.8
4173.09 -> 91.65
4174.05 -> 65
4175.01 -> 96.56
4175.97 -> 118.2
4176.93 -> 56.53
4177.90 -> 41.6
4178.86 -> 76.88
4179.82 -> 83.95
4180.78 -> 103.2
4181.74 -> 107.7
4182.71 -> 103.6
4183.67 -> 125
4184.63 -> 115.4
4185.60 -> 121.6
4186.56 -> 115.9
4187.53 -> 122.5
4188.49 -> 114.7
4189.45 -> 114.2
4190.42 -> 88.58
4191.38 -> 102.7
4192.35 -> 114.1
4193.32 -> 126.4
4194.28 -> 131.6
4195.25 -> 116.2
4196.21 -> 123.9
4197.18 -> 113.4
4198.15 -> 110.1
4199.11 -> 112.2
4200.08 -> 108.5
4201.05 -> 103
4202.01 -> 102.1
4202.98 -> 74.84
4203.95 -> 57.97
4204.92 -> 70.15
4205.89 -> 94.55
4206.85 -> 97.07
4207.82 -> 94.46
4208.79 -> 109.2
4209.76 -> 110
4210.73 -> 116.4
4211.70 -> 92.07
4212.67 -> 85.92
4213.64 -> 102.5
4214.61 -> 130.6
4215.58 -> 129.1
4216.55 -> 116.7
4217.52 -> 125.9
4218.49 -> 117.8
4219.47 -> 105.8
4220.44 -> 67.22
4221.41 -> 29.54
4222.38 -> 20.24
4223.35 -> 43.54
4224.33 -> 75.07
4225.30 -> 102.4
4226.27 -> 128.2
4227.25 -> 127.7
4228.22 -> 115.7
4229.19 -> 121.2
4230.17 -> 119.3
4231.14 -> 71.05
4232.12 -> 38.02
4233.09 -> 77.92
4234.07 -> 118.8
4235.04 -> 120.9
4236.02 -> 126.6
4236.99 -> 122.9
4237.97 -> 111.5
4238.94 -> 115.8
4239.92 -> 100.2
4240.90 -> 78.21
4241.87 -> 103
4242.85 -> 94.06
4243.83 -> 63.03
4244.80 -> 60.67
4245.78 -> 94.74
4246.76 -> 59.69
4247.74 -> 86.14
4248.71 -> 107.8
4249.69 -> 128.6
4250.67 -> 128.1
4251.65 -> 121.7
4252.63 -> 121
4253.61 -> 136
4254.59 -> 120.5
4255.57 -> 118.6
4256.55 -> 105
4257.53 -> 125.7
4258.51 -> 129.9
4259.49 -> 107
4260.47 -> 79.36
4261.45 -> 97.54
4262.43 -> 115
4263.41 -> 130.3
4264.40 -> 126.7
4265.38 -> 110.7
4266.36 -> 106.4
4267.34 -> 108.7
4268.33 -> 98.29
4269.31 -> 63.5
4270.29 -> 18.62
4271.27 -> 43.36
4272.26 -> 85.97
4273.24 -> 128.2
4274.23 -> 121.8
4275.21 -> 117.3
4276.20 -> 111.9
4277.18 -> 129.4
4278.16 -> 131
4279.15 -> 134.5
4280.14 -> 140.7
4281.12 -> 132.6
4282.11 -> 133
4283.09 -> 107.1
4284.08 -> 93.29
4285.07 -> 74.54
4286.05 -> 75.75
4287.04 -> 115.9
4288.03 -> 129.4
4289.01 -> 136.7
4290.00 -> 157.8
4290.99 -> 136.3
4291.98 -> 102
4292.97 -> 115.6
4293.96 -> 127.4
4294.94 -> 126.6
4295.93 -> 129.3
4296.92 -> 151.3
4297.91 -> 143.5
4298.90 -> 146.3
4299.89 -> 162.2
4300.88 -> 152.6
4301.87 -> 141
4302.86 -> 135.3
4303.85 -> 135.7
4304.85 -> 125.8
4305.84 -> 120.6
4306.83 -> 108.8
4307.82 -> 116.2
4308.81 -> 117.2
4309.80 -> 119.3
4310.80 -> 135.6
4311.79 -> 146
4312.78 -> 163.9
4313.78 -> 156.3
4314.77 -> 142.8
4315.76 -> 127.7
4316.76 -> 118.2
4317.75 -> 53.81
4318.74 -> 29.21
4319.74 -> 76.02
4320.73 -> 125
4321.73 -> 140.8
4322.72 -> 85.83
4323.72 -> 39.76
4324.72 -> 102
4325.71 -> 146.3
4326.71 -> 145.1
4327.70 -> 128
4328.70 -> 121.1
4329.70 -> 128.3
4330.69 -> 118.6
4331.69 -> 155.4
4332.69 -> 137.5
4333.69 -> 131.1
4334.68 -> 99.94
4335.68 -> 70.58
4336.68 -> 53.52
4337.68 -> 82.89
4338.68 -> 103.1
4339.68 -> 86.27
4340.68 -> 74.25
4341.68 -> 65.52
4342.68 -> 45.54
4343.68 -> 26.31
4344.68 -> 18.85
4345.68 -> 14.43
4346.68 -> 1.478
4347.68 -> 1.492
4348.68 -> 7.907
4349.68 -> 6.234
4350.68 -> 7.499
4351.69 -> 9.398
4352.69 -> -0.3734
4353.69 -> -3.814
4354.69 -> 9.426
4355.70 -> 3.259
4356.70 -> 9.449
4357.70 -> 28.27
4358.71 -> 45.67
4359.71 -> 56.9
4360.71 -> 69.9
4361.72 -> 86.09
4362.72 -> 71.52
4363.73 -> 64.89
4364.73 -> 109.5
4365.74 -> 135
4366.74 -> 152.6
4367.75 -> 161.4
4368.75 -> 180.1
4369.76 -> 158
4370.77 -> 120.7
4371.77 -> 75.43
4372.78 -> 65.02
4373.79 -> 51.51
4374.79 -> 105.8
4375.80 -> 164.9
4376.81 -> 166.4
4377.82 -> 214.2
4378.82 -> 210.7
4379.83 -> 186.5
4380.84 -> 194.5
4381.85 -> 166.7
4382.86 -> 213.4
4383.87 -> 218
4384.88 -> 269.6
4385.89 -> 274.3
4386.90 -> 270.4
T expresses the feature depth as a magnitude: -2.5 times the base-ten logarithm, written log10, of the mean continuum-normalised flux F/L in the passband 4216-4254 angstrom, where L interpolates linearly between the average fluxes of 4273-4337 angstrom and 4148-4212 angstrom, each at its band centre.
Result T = 0.097 mag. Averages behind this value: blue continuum 95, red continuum 121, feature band 97.5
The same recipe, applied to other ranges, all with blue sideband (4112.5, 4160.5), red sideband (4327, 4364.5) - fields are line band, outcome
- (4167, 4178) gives 0.29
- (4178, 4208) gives -0.06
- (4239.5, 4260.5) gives -0.24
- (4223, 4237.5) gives -0.14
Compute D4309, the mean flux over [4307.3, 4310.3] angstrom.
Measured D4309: 118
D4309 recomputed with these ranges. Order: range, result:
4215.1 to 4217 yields 123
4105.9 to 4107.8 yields 131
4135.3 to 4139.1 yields 128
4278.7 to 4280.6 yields 137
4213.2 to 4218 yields 121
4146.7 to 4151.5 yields 121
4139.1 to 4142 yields 127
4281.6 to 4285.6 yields 102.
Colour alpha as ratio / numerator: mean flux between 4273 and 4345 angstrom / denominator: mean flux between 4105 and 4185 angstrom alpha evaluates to 1.1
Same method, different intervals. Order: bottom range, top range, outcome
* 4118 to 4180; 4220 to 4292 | 1.03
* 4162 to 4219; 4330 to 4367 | 0.59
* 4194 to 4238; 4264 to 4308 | 1.19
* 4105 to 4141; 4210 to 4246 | 0.86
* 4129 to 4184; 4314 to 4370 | 0.78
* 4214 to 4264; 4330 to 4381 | 0.81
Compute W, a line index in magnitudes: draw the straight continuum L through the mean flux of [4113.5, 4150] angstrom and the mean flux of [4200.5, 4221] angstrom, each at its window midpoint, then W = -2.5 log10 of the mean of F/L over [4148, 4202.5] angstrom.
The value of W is 0.14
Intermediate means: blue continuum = 120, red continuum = 99.9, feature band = 95.5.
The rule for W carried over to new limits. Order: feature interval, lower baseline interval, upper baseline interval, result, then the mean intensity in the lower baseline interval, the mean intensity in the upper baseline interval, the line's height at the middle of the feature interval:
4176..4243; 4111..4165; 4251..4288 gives 0.09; 108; 109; 109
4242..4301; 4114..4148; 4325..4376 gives -0.22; 120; 76.2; 91.8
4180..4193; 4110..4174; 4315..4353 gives -0.16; 102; 76.7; 96.2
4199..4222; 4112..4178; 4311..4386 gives 0.04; 102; 99.7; 101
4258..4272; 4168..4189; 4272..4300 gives 0.23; 96.1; 124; 118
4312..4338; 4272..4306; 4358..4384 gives 0.15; 126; 131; 128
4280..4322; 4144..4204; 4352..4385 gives -0.16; 97.5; 112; 107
